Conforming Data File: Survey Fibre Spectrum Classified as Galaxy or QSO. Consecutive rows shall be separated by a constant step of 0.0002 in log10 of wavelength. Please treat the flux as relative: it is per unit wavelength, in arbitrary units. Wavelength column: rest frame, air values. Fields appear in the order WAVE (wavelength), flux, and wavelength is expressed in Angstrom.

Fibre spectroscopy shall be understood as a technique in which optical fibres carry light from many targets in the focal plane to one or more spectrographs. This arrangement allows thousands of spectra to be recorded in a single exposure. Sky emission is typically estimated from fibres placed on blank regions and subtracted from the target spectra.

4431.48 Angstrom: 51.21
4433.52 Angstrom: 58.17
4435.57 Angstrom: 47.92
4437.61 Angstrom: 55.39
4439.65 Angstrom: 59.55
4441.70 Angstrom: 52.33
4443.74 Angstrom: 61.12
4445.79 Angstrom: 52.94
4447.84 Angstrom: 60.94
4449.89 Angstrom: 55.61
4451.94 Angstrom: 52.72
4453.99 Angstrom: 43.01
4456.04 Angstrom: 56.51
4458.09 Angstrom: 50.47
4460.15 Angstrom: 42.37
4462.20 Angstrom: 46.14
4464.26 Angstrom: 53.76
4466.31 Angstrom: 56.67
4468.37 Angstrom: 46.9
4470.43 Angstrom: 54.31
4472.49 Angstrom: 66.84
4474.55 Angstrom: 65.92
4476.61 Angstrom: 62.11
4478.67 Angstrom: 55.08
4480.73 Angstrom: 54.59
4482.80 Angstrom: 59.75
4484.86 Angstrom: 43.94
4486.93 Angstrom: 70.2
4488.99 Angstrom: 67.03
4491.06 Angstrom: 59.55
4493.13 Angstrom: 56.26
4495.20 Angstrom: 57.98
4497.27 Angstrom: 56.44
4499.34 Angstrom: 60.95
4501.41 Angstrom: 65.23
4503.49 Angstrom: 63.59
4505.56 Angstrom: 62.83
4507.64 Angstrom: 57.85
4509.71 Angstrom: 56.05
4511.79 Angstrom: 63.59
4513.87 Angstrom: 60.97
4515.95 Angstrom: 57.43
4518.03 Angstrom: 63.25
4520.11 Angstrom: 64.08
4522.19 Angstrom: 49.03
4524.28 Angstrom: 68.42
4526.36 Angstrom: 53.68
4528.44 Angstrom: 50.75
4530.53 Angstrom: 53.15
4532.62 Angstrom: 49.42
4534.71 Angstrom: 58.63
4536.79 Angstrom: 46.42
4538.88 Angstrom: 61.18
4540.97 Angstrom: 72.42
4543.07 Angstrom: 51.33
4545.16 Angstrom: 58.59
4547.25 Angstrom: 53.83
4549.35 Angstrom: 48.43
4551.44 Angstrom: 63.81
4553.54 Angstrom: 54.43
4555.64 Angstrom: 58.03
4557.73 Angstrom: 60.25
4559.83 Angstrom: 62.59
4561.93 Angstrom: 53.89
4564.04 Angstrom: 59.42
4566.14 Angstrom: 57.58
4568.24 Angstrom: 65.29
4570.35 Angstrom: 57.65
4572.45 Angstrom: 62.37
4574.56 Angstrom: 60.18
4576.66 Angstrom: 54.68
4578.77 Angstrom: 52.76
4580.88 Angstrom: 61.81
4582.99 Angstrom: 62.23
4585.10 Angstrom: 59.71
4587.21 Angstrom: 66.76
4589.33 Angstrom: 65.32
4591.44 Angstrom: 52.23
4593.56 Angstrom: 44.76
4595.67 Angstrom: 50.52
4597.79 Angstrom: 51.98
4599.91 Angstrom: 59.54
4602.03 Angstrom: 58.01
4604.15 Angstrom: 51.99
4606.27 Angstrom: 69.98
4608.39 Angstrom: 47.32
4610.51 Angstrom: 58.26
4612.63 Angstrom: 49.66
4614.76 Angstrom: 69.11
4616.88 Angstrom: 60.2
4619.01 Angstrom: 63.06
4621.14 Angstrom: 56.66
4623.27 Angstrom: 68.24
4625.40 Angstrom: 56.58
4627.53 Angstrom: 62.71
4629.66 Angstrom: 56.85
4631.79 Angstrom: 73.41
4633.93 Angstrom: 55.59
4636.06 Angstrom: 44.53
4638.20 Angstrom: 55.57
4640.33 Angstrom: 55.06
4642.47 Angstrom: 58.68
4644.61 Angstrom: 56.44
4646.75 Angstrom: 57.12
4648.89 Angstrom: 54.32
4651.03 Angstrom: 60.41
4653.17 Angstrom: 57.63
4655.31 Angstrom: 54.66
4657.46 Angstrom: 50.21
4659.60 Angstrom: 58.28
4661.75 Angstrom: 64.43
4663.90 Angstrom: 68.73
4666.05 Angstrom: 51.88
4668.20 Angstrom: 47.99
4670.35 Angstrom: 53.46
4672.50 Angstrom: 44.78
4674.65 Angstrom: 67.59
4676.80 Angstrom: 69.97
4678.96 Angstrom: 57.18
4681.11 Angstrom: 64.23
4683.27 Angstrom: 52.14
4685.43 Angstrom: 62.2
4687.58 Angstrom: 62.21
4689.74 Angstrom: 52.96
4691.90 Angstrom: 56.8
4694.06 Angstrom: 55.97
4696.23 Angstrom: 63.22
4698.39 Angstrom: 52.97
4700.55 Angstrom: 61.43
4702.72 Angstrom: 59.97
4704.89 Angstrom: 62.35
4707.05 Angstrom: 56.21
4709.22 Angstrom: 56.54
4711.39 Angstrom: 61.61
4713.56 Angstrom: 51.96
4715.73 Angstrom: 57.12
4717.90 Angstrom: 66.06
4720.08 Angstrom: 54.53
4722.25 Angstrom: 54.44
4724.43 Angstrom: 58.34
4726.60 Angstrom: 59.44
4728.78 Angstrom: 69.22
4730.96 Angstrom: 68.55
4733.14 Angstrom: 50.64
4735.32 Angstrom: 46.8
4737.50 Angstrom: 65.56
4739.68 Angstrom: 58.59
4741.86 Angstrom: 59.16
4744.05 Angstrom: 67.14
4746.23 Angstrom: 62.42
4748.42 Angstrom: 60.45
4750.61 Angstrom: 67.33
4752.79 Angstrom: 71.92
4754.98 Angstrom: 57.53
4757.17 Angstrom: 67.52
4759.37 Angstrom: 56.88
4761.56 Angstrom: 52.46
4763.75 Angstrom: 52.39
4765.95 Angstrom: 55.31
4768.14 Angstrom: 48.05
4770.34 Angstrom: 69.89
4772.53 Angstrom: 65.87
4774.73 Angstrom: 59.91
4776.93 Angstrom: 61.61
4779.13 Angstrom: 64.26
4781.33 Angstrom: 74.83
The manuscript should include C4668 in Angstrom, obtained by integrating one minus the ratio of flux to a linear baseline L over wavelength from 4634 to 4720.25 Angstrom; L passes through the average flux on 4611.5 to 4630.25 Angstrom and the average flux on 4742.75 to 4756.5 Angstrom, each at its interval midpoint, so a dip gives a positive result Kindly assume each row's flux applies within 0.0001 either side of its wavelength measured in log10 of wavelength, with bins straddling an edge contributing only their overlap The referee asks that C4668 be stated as 6.5 Angstrom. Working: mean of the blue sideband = 60.4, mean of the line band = 57.5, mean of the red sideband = 64.5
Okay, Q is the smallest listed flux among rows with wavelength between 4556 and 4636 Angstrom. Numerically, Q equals 44.76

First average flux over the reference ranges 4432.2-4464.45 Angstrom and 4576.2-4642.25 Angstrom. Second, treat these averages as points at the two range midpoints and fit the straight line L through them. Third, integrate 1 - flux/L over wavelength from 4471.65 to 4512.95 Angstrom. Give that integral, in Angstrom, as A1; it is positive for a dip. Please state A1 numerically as -4.5 Angstrom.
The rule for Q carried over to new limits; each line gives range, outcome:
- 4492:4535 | 49.03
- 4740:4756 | 57.53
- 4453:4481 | 42.37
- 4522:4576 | 46.42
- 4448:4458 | 43.01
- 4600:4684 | 44.53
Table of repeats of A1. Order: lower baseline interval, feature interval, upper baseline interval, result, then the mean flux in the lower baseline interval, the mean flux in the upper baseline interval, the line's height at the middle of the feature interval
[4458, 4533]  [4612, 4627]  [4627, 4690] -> -0.8 Angstrom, 57.6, 57.7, 57.7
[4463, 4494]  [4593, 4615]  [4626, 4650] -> 0.8 Angstrom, 58.1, 57.3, 57.5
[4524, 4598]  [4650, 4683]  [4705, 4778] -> 0.5 Angstrom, 57.3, 59.8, 58.8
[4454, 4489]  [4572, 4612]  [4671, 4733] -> 0.1 Angstrom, 55.4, 59.1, 57.3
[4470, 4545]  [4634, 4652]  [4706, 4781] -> 1.3 Angstrom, 58.9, 60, 59.6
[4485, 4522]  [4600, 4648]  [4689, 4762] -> 1.3 Angstrom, 60.7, 59.6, 60.1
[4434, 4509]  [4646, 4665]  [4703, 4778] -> 0.1 Angstrom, 56.5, 59.8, 58.8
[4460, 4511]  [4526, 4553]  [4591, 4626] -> 1.0 Angstrom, 58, 57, 57.6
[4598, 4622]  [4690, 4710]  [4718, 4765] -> 0.5 Angstrom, 58.3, 60.2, 59.6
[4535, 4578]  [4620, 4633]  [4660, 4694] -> -0.9 Angstrom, 58.1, 58.4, 58.3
